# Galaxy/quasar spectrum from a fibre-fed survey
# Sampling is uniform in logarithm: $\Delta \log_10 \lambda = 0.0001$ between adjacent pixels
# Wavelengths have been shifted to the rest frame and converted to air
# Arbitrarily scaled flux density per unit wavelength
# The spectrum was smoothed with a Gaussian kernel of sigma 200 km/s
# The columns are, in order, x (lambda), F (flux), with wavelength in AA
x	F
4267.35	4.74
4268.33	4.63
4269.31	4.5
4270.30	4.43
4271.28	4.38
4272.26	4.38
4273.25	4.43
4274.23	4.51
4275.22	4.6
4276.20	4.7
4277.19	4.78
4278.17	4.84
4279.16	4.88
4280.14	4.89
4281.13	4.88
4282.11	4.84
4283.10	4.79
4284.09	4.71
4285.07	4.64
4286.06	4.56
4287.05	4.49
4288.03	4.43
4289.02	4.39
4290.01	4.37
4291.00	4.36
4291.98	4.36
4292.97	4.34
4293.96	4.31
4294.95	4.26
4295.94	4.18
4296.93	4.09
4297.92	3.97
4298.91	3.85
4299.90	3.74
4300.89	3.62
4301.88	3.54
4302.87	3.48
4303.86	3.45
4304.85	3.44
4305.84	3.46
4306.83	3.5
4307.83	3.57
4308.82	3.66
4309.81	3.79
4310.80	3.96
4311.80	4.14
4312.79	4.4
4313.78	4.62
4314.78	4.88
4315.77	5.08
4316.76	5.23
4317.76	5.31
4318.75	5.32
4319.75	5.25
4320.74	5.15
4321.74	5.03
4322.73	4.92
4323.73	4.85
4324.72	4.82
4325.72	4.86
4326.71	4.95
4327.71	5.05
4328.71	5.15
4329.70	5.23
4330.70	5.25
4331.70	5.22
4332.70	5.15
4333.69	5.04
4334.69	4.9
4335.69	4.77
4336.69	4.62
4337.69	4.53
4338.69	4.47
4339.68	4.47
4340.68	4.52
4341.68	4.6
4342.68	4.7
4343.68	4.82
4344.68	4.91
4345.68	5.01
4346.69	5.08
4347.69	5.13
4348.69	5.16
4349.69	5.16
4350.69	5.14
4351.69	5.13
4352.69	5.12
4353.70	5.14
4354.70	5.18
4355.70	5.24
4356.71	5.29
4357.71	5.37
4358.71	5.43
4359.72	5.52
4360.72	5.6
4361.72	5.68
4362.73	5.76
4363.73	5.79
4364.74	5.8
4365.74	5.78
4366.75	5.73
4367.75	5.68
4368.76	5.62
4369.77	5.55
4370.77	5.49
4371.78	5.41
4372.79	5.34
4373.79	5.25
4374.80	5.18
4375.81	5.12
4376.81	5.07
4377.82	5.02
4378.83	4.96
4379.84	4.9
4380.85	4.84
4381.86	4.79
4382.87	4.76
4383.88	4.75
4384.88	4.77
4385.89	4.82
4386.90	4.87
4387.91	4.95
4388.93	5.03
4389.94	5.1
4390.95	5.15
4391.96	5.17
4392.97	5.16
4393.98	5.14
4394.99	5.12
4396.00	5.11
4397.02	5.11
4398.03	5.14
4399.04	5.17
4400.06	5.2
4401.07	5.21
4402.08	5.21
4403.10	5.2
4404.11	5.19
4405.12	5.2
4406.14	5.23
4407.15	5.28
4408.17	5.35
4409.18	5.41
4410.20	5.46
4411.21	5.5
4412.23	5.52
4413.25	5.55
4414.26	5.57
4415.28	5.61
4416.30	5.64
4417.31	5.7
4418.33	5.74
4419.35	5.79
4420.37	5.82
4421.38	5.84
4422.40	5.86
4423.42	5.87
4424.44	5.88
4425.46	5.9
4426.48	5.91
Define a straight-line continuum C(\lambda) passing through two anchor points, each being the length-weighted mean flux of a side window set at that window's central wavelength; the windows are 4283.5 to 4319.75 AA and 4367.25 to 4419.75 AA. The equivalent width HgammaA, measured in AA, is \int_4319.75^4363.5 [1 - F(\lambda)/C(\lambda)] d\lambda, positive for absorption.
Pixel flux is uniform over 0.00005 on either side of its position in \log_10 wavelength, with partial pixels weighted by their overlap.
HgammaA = -3.7 AA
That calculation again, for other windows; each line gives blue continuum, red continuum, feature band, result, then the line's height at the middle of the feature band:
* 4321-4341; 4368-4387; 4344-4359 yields -0.53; 4.98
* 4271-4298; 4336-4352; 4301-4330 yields 1.37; 4.69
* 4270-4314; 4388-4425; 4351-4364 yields -1.31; 4.9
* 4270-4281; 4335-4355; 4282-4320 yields 3.77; 4.72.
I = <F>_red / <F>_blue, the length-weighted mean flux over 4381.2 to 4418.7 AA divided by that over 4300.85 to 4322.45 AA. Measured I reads 1.2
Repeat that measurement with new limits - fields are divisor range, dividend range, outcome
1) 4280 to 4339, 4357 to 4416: 1.17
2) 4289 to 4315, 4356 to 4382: 1.36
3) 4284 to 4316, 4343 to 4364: 1.28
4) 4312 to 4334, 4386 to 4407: 1.02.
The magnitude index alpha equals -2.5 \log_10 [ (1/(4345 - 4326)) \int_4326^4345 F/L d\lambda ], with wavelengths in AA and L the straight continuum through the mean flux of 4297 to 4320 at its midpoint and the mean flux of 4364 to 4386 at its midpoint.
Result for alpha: -0.068 mag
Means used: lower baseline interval 4.13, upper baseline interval 5.22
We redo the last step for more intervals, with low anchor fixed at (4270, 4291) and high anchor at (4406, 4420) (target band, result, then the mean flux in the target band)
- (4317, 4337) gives -0.02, 5.05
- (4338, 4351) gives 0.05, 4.85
